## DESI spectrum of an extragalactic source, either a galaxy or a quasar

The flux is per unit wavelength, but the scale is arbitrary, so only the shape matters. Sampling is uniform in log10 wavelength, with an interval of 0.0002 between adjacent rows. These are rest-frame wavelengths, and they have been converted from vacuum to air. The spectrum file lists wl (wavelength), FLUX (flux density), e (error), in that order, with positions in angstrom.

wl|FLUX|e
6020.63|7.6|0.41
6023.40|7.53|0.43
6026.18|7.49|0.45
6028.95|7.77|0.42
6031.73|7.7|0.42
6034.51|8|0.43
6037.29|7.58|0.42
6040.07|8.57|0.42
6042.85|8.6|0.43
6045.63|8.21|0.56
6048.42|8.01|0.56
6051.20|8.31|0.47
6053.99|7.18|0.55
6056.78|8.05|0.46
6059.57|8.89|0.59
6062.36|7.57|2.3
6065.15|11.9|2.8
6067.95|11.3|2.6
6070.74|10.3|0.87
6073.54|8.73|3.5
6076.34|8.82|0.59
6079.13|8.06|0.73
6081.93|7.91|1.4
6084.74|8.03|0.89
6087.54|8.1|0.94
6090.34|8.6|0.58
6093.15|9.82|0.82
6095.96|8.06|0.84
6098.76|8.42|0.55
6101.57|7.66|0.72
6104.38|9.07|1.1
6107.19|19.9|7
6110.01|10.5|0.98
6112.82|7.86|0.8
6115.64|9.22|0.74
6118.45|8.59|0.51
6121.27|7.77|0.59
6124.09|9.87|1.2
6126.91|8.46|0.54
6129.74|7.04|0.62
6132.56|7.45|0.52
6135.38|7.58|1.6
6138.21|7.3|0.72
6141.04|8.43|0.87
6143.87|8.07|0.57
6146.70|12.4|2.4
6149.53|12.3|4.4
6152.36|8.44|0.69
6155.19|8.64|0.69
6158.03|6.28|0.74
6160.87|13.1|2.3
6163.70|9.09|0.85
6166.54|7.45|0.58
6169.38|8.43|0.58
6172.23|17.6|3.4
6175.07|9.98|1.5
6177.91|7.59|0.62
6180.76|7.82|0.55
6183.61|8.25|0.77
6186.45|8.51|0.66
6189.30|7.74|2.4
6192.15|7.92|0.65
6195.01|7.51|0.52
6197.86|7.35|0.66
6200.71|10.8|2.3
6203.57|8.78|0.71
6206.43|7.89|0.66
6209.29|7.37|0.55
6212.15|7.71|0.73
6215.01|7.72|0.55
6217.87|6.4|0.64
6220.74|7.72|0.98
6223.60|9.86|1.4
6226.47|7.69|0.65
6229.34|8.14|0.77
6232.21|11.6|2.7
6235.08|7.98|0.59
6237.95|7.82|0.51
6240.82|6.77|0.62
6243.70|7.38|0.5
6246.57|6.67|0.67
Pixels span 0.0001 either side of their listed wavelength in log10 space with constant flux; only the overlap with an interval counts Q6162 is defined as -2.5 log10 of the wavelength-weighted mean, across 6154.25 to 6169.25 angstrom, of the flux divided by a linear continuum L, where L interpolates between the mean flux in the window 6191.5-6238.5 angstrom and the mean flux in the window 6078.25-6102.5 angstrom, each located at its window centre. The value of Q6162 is -0.08 mag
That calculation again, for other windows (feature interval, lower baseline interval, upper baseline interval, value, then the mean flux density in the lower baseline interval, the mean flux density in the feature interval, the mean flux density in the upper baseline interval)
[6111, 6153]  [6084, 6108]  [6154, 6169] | 0.05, 9.54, 8.74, 8.88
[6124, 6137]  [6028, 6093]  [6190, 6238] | 0.07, 8.56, 7.88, 8.25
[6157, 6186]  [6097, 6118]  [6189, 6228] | -0.08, 10.3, 9.57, 8.04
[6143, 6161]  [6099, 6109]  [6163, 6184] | 0.06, 11.7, 9.71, 9.6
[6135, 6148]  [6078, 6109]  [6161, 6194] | 0.06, 9.45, 8.81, 9.26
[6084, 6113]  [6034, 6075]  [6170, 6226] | -0.12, 8.76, 9.75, 8.64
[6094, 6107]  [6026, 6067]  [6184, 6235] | -0.14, 8.31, 9.46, 8.27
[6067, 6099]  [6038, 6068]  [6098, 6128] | 0.05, 8.64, 8.83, 9.8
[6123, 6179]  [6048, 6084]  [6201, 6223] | -0.12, 8.86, 9.28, 7.9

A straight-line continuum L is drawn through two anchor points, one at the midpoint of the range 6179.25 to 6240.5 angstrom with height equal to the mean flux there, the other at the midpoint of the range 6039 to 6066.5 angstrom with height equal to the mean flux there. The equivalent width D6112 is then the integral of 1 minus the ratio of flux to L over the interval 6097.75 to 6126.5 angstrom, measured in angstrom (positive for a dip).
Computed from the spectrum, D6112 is -5.0 angstrom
